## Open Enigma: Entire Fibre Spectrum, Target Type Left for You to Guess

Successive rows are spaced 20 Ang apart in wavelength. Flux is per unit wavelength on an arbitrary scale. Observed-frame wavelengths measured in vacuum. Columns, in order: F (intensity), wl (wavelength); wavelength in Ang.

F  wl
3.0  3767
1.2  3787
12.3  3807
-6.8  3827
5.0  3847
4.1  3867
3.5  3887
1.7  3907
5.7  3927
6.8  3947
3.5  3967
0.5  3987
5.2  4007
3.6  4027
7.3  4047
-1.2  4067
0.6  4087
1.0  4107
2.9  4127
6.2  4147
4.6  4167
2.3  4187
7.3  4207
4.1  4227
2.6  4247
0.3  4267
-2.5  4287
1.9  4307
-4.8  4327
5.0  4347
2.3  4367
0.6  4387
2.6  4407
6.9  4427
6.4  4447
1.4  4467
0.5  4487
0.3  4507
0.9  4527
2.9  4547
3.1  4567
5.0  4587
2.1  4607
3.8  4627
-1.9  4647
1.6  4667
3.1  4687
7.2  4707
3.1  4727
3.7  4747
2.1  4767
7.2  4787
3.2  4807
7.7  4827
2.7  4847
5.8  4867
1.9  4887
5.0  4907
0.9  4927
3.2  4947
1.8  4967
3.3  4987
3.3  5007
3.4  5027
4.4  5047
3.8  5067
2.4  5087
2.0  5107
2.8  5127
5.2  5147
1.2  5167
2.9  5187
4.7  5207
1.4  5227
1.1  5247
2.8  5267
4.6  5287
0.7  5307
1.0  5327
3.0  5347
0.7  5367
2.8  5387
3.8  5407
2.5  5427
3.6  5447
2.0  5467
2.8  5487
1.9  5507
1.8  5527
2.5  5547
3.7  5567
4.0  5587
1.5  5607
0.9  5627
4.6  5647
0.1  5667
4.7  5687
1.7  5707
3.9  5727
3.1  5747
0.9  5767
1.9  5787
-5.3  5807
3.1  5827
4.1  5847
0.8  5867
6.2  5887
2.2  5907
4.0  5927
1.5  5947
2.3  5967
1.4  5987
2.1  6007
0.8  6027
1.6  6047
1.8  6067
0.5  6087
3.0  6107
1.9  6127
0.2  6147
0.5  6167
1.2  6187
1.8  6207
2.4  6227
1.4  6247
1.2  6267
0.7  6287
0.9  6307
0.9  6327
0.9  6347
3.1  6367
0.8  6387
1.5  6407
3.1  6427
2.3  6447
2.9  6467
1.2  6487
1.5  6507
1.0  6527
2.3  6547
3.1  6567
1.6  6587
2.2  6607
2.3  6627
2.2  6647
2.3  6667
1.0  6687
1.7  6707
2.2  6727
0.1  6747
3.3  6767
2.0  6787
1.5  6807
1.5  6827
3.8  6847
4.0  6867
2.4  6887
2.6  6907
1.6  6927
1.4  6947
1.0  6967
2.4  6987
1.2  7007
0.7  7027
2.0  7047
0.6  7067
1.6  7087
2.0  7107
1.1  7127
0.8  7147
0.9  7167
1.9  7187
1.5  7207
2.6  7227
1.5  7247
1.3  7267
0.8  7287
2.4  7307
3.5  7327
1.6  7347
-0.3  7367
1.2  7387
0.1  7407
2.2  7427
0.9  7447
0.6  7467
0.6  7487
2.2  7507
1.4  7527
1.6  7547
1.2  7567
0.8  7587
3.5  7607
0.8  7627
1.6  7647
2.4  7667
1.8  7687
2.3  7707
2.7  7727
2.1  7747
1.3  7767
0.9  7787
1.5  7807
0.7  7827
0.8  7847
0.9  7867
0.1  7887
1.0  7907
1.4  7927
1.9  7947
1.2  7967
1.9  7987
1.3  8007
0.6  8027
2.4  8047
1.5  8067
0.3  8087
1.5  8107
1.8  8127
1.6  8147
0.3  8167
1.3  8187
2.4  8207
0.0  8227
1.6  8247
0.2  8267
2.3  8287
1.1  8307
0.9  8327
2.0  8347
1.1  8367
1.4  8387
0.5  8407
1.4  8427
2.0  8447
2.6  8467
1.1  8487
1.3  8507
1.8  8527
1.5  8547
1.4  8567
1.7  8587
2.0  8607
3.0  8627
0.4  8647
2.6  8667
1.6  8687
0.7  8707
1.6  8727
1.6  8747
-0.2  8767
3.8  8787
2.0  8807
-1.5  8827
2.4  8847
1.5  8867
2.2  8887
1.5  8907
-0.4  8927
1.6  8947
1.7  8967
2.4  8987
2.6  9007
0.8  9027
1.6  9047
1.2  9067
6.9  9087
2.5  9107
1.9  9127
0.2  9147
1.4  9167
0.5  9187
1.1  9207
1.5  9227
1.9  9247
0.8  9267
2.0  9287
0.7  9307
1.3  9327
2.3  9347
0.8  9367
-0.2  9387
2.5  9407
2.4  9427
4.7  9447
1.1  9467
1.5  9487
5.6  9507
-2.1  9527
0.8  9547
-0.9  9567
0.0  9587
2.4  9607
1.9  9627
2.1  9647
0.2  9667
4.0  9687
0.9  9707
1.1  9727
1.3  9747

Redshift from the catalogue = 1.44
